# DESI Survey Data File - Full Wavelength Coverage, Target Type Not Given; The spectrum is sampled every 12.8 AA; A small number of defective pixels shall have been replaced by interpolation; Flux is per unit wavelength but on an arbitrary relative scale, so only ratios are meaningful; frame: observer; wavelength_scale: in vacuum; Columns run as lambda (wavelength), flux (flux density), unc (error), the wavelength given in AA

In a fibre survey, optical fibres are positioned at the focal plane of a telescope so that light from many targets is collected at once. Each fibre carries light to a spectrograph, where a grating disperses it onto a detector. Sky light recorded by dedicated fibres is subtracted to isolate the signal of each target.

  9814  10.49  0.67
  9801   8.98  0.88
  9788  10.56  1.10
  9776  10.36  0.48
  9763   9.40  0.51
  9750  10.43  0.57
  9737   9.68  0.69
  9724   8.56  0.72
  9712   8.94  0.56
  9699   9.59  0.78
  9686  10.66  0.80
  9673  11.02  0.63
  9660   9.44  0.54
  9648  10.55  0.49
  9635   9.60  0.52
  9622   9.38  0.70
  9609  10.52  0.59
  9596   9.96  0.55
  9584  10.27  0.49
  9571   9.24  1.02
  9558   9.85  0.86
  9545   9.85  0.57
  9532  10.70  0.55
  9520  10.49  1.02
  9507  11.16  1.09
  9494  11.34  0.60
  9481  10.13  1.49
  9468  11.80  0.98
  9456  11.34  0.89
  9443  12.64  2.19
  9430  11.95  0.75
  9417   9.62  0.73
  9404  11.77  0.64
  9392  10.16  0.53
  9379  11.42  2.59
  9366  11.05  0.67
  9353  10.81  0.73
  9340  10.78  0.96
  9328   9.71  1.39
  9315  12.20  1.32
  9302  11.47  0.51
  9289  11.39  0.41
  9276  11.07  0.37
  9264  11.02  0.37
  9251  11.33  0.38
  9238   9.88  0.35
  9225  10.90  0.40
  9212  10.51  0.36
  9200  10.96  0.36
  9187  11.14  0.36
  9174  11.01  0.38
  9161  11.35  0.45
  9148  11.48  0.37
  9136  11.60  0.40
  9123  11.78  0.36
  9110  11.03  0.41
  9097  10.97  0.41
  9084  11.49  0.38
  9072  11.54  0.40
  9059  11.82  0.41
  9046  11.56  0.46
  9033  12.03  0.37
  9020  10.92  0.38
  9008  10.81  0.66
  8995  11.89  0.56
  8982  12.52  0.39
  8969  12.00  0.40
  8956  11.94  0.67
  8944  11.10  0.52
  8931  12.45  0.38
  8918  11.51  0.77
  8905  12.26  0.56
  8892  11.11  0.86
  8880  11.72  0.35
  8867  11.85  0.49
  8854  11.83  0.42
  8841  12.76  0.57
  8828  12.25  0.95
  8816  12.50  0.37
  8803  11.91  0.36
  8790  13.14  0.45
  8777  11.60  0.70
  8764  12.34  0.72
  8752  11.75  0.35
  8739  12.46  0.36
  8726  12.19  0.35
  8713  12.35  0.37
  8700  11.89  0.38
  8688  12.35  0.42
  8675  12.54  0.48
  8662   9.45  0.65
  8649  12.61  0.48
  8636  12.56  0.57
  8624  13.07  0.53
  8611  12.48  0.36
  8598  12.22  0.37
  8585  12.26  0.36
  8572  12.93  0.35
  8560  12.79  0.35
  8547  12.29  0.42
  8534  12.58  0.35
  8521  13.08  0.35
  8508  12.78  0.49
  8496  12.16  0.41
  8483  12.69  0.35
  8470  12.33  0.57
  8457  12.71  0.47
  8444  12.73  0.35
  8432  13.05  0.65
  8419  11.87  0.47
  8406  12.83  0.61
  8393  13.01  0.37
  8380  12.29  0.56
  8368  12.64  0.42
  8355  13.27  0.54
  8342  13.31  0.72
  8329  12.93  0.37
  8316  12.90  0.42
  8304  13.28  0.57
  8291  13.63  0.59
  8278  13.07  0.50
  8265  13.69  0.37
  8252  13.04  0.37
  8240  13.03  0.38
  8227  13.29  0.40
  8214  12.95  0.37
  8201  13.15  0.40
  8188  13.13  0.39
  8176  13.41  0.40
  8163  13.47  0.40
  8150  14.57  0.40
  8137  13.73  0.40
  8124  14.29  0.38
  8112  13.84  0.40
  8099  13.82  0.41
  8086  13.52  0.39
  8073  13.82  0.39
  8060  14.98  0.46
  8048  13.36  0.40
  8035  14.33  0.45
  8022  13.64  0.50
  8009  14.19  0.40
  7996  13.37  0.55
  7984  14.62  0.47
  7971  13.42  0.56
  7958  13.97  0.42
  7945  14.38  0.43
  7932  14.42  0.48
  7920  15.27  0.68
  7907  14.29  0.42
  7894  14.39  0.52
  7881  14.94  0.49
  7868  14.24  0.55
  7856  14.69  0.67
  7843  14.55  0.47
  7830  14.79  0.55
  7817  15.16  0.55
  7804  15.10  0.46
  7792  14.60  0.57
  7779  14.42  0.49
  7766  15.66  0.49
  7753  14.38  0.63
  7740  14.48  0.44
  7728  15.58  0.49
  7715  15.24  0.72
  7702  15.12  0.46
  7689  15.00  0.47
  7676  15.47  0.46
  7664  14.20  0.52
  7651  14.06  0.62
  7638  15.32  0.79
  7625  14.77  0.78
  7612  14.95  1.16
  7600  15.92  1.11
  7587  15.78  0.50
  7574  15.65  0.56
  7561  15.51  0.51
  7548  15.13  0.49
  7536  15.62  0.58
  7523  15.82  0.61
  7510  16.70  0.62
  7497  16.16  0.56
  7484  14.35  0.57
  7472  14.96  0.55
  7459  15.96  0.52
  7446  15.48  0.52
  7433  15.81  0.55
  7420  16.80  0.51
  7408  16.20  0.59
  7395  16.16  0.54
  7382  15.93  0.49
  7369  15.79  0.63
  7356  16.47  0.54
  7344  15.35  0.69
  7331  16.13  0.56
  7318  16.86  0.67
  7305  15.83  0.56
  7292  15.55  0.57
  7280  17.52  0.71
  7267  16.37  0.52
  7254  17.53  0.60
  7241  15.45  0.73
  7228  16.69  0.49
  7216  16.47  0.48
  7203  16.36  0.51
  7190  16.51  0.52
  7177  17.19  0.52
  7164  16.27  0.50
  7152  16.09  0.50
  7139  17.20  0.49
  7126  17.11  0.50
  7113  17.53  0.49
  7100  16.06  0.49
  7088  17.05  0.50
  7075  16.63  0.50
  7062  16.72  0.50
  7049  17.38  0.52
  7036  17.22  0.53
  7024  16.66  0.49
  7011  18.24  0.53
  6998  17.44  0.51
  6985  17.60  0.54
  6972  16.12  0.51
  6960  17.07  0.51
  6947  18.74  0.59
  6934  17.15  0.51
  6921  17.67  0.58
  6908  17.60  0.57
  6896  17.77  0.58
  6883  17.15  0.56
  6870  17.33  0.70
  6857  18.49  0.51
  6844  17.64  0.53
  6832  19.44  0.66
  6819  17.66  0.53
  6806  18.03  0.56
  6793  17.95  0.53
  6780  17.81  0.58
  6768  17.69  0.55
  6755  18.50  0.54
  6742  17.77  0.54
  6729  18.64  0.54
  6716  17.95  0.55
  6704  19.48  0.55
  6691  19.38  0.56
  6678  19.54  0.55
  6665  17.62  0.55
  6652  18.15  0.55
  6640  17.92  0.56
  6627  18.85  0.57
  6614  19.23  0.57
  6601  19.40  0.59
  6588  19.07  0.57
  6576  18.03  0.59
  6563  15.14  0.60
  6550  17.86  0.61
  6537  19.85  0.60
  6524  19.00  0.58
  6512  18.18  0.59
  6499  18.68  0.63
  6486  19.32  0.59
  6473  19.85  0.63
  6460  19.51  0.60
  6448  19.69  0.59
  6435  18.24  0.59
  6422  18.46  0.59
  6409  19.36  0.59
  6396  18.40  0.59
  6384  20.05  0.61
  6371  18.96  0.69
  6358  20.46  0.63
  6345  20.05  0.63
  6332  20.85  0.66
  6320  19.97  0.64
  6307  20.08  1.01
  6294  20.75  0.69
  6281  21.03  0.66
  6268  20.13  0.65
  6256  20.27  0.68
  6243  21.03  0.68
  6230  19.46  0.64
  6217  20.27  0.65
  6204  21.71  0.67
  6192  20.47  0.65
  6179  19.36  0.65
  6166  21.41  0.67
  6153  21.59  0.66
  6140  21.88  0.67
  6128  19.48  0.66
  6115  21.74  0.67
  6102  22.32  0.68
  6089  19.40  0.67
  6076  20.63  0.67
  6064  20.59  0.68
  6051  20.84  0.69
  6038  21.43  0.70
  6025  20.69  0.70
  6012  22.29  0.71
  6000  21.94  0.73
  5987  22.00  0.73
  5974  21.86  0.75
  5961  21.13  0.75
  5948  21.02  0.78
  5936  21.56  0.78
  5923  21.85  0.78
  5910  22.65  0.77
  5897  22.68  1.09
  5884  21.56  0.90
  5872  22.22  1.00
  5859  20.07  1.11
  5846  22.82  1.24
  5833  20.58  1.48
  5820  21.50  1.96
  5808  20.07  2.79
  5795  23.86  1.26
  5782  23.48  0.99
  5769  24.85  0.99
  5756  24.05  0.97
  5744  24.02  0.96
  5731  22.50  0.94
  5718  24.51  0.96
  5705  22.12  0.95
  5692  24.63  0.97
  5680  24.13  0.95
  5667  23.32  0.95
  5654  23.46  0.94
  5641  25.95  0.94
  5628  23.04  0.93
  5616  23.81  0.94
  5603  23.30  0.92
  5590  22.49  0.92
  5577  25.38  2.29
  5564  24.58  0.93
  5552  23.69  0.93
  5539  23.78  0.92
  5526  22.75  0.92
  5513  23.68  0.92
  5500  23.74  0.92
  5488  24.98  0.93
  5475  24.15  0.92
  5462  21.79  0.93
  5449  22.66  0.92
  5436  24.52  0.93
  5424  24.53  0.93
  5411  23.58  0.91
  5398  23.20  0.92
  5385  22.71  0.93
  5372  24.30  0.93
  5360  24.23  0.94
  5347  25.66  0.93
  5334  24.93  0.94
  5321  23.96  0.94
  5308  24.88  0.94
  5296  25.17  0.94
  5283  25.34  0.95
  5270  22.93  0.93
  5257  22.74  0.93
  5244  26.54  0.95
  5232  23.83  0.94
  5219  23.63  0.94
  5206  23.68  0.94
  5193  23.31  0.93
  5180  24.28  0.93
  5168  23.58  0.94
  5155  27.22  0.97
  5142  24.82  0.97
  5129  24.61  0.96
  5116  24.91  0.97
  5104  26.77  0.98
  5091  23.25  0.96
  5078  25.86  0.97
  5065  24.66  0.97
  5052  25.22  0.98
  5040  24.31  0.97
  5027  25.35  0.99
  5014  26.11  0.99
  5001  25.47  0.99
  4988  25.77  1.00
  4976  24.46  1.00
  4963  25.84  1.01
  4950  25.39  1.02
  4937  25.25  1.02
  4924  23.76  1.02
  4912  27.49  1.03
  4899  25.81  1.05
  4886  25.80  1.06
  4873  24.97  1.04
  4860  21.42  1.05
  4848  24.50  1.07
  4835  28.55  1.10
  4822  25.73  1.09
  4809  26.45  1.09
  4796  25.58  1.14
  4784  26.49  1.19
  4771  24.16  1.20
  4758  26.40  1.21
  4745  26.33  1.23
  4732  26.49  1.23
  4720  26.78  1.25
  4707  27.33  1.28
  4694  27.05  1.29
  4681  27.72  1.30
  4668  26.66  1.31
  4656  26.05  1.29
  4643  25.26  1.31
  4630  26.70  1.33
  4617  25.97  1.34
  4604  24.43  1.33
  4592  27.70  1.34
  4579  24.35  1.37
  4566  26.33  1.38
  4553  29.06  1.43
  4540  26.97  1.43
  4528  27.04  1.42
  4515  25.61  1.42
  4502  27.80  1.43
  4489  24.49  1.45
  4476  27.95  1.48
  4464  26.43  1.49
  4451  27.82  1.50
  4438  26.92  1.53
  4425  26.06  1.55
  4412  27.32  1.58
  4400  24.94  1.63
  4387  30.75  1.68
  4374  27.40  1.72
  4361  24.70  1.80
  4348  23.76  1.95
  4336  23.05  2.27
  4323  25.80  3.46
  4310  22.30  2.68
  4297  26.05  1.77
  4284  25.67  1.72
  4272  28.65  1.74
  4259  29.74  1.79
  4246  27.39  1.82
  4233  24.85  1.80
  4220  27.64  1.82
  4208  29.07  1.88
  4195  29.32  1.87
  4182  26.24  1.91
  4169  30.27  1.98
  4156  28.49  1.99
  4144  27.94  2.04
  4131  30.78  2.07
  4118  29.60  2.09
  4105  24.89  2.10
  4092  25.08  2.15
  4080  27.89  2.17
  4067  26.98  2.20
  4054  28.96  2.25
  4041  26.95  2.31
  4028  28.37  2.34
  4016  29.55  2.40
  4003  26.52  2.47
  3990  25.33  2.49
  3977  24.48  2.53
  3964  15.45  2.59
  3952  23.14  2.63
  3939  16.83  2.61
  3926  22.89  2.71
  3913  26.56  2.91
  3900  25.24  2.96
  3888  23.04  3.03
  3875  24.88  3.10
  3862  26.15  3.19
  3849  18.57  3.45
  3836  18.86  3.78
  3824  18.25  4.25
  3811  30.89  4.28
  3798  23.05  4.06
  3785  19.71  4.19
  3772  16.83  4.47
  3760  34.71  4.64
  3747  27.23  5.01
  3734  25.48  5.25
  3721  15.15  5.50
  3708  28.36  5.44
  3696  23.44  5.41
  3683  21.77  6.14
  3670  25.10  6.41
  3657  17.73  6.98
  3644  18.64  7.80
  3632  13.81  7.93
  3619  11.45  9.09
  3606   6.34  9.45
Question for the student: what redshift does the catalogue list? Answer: 0.00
